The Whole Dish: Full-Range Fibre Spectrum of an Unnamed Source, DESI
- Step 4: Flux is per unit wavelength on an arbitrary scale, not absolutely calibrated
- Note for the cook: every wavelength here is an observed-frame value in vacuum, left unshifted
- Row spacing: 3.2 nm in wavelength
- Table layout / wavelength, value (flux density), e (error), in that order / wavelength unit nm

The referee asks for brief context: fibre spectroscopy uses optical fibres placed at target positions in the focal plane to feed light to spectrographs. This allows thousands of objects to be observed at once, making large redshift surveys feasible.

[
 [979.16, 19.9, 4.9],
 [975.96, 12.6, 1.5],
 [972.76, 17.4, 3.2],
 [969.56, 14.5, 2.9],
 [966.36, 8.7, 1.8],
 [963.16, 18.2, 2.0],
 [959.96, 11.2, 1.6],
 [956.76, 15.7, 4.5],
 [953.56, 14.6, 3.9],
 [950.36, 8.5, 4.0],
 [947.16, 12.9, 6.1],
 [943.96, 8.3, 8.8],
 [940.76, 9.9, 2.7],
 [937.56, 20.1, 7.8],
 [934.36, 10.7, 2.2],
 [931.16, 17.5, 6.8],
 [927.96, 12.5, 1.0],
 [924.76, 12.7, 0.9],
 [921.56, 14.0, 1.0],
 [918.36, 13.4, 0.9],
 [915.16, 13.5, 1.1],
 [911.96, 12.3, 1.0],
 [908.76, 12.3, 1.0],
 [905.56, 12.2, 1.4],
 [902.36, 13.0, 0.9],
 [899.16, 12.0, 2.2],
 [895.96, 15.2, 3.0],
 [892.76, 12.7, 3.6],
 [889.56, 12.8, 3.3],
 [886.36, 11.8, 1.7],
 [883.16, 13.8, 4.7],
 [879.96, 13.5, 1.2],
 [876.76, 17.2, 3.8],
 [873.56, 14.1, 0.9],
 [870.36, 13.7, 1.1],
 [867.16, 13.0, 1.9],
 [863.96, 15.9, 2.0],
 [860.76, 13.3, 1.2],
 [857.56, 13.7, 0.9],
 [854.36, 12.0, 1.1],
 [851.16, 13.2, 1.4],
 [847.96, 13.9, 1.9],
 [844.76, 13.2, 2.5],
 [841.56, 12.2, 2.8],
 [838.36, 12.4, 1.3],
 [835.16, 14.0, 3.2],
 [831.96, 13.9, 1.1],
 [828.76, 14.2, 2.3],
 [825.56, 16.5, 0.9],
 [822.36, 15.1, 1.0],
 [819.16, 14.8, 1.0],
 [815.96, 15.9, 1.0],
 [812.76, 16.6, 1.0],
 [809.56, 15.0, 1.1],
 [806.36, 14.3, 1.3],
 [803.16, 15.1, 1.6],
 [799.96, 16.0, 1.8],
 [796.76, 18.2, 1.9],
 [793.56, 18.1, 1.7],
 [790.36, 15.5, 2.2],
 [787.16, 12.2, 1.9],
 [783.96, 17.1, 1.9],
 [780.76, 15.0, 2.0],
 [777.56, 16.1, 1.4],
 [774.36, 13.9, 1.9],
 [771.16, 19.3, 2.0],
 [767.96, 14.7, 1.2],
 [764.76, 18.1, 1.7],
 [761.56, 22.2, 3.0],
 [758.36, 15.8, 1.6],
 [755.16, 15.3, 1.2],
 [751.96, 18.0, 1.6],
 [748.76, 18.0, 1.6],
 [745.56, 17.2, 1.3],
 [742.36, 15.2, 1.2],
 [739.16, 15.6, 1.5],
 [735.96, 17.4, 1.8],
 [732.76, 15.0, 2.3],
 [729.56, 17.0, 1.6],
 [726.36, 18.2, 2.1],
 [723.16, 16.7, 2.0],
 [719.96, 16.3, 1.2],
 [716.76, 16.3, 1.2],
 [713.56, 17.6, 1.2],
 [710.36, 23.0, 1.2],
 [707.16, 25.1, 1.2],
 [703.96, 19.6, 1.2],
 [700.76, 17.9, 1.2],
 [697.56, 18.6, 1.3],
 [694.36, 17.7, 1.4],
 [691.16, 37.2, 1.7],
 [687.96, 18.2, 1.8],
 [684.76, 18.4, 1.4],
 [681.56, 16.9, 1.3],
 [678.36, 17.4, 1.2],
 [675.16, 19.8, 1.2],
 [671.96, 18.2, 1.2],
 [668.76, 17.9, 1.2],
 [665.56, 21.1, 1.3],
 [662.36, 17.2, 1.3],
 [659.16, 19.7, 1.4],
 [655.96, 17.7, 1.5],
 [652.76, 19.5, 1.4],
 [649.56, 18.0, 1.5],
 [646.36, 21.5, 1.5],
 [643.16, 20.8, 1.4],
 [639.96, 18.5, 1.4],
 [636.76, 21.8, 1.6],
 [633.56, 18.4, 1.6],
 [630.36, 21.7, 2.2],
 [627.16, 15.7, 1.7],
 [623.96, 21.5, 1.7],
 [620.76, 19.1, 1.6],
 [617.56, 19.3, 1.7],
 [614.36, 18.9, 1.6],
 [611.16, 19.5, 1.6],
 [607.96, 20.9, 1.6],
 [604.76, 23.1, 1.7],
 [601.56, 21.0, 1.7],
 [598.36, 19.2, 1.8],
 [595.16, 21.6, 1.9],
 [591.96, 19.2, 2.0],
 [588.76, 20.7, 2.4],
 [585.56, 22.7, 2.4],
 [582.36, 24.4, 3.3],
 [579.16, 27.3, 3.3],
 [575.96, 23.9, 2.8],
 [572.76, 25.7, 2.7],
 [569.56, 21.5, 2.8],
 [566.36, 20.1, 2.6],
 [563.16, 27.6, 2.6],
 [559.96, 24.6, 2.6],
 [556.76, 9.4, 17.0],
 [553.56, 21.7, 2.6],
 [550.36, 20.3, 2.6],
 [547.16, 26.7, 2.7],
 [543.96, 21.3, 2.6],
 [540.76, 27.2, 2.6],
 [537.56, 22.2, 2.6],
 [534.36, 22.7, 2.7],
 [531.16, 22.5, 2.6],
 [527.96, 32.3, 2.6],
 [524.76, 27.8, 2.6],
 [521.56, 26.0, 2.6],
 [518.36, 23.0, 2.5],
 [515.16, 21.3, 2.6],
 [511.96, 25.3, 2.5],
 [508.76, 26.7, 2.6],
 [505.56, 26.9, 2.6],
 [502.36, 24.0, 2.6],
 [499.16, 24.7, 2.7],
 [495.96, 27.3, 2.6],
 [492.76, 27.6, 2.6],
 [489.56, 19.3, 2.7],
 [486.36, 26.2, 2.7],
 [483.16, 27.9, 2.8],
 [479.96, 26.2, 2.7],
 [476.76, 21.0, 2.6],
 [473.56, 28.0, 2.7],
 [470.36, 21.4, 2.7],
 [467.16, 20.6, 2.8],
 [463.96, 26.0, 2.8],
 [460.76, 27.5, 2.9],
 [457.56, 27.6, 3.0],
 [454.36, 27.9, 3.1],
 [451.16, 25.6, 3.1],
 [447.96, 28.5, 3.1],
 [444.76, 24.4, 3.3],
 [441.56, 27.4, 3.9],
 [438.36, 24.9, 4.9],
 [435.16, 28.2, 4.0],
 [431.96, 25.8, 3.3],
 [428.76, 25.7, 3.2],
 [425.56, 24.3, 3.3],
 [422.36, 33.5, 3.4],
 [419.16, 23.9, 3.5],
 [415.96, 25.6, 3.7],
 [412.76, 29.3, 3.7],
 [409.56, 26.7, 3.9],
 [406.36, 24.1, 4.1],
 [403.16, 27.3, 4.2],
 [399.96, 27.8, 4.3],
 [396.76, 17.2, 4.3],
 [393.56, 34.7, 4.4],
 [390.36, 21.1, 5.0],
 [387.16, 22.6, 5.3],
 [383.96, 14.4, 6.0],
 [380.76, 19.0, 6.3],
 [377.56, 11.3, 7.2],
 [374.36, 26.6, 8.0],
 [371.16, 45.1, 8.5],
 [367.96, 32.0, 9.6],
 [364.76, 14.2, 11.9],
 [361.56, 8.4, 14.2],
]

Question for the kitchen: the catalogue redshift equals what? 0.054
